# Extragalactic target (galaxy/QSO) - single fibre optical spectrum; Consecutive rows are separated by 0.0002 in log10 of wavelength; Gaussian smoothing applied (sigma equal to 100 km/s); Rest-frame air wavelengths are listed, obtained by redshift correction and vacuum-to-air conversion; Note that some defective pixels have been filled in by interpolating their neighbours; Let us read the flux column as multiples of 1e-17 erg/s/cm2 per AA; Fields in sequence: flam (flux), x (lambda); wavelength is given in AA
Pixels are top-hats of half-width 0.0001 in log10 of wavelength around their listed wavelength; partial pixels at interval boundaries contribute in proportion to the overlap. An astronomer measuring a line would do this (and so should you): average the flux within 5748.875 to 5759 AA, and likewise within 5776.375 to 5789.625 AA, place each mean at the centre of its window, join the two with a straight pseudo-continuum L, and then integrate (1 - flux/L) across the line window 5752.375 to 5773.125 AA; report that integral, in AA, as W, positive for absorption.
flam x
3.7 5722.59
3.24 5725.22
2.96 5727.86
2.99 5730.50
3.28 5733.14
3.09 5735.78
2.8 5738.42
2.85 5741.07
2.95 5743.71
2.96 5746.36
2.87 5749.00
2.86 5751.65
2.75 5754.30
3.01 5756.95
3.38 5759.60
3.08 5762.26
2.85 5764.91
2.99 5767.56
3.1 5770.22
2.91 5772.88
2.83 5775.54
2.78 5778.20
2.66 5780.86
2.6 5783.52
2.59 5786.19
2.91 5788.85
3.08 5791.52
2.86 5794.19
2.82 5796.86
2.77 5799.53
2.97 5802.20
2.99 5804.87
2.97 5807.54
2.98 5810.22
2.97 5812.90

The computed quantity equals -1.19 AA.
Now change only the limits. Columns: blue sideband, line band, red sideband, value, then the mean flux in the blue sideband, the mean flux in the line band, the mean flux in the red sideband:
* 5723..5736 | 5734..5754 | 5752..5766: 1.1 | 3.16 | 2.91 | 3.01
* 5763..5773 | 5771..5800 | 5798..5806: 1.3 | 2.98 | 2.81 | 2.91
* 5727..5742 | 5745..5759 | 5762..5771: 0.4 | 3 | 2.92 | 2.99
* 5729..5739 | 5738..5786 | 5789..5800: 1.4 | 3.06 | 2.9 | 2.89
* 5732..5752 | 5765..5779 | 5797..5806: 0.0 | 2.96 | 2.92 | 2.9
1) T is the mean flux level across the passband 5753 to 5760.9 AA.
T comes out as 3.05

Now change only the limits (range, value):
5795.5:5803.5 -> 2.85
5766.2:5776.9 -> 2.96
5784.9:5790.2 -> 2.75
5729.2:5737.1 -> 3.12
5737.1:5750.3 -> 2.89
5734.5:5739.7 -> 2.95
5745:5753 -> 2.9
